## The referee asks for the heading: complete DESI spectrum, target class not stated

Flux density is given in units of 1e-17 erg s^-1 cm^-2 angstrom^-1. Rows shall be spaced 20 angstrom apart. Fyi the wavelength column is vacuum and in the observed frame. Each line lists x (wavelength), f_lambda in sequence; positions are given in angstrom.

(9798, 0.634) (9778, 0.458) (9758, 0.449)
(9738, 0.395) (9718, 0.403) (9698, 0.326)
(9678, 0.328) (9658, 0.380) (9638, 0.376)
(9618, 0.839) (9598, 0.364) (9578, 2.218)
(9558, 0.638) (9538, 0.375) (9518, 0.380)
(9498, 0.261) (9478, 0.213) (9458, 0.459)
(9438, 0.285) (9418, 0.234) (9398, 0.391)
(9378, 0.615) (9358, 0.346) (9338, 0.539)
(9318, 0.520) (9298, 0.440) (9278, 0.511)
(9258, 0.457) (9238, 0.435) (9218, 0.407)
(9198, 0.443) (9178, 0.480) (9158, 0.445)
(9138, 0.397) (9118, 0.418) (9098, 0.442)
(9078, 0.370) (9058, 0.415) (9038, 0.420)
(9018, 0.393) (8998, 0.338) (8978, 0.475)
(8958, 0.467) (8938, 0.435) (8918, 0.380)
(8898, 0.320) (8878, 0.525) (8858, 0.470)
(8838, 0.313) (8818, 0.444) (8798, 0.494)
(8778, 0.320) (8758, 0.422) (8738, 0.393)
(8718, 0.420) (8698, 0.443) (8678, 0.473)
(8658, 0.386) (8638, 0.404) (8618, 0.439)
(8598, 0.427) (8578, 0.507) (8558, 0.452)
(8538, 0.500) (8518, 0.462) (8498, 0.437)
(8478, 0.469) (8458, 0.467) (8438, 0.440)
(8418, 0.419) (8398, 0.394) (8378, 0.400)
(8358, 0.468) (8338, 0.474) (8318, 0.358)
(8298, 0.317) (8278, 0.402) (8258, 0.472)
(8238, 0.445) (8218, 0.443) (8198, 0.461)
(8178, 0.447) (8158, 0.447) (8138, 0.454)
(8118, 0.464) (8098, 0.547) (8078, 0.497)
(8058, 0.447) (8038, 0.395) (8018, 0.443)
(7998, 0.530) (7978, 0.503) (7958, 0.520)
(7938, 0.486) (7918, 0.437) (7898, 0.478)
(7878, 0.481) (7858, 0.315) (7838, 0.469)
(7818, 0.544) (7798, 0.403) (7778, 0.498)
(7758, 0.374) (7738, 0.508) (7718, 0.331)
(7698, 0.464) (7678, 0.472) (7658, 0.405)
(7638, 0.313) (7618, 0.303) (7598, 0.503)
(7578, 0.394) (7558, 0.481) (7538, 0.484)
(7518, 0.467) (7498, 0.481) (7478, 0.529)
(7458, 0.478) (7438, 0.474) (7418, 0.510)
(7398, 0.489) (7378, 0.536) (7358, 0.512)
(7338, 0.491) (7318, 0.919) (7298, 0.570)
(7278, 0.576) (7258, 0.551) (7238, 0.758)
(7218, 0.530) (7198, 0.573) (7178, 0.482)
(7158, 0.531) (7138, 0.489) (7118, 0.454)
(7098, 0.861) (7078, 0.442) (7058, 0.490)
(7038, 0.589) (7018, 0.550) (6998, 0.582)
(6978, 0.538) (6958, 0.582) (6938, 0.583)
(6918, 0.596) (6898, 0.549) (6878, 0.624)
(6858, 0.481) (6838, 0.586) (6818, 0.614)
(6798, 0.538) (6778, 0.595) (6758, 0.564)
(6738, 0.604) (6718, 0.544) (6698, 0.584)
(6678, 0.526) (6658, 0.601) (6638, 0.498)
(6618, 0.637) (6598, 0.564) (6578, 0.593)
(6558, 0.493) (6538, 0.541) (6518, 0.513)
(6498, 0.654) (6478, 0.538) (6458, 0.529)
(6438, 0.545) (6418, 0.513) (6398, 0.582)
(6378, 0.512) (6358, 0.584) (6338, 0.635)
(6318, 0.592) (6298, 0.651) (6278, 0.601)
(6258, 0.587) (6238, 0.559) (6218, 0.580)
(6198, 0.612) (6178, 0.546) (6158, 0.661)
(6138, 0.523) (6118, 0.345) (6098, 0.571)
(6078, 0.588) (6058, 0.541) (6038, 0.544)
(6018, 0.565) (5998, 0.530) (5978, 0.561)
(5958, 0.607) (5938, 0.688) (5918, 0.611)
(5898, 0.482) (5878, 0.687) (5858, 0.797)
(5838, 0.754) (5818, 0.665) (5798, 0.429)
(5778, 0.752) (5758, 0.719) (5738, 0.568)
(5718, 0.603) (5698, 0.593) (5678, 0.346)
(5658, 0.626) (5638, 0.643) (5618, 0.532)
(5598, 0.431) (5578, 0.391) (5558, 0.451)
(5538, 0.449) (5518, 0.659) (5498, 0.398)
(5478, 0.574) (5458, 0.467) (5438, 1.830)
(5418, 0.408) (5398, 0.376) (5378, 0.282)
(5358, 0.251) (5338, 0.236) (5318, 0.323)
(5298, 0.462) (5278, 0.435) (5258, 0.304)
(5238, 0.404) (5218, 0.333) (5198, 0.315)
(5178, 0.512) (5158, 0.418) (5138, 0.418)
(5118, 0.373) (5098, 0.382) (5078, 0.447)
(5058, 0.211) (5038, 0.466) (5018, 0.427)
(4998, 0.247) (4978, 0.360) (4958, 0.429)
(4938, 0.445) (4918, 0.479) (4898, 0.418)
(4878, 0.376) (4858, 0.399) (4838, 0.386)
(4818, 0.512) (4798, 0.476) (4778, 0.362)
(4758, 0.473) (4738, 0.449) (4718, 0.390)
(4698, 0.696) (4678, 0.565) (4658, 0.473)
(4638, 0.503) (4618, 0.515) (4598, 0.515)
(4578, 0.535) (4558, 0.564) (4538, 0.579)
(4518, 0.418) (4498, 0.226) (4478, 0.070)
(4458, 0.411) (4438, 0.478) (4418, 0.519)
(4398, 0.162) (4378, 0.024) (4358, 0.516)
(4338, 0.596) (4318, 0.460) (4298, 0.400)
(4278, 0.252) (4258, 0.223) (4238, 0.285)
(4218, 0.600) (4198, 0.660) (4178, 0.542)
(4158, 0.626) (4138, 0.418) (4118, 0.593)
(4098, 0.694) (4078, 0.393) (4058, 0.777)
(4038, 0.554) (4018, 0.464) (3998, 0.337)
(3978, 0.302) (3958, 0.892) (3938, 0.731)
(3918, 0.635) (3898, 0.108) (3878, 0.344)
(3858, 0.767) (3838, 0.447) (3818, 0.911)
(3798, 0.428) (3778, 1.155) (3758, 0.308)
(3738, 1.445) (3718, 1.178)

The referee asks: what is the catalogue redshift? 0.460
